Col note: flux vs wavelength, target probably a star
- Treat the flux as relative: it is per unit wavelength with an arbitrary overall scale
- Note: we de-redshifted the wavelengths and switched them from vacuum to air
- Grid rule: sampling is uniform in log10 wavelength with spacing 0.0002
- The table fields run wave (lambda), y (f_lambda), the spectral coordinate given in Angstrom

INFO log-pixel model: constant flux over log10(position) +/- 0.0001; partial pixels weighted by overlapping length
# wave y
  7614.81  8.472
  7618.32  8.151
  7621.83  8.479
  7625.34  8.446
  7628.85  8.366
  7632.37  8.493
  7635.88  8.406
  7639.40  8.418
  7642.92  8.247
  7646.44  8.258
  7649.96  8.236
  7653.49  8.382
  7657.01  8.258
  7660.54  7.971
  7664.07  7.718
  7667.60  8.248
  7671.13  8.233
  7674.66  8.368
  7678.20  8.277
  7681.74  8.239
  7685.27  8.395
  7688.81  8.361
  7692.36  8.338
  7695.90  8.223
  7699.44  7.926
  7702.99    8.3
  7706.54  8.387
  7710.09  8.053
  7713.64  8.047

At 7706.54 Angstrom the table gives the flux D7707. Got 8.387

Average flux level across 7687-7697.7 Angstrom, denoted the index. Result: 8.31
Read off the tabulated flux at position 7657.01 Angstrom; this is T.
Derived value 8.258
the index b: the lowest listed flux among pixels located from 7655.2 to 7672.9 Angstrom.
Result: 7.718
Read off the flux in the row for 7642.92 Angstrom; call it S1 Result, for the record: 8.247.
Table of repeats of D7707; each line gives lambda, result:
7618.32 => 8.151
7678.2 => 8.277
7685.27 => 8.395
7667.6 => 8.248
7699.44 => 7.926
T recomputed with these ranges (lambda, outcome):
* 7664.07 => 7.718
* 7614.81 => 8.472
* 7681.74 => 8.239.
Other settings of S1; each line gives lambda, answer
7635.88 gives 8.406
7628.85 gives 8.366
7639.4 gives 8.418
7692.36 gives 8.338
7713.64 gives 8.047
